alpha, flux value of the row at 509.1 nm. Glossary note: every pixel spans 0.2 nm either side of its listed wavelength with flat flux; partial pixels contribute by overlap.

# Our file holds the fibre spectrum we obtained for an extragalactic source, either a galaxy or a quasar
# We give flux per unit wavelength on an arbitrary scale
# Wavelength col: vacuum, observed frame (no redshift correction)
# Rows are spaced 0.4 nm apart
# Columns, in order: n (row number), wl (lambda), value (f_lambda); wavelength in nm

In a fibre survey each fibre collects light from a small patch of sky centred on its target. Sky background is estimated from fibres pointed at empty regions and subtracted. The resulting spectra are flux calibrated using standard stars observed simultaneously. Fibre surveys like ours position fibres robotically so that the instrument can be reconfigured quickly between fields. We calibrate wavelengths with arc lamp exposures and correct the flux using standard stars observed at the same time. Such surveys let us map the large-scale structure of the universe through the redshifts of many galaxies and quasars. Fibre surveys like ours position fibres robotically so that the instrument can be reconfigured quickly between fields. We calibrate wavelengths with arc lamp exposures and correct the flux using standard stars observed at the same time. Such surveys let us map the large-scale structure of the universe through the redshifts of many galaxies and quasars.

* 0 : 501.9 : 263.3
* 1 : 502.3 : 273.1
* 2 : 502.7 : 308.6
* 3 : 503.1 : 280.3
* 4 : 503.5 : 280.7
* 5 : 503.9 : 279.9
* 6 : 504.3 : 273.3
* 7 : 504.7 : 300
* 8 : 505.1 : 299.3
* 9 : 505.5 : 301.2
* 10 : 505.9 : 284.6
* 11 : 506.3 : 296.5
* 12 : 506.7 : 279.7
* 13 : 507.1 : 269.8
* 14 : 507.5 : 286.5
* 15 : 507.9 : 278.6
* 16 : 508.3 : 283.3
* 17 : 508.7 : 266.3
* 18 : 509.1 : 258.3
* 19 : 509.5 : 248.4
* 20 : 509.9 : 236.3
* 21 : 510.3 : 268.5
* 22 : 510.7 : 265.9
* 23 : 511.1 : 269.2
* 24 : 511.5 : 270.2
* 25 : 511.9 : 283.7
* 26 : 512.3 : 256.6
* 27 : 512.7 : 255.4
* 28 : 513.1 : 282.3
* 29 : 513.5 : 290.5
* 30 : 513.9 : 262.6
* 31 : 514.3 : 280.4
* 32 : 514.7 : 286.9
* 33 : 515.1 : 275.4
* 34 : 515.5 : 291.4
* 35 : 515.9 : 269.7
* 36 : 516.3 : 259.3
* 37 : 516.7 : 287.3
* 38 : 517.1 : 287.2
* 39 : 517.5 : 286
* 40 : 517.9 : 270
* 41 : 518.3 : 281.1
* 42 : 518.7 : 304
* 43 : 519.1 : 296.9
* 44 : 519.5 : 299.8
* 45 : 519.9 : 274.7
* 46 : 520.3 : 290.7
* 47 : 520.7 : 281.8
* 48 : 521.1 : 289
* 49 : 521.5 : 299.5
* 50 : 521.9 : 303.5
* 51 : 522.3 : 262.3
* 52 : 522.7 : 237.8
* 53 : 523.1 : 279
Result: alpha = 258.3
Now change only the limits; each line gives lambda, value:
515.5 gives 291.4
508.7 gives 266.3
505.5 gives 301.2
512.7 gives 255.4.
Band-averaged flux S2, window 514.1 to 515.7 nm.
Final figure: 284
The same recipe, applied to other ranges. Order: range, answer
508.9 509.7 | 253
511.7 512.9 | 265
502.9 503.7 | 281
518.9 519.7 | 298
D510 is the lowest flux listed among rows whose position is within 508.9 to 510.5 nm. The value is 236.3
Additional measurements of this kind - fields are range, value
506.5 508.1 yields 269.8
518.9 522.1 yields 274.7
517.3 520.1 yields 270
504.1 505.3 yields 273.3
